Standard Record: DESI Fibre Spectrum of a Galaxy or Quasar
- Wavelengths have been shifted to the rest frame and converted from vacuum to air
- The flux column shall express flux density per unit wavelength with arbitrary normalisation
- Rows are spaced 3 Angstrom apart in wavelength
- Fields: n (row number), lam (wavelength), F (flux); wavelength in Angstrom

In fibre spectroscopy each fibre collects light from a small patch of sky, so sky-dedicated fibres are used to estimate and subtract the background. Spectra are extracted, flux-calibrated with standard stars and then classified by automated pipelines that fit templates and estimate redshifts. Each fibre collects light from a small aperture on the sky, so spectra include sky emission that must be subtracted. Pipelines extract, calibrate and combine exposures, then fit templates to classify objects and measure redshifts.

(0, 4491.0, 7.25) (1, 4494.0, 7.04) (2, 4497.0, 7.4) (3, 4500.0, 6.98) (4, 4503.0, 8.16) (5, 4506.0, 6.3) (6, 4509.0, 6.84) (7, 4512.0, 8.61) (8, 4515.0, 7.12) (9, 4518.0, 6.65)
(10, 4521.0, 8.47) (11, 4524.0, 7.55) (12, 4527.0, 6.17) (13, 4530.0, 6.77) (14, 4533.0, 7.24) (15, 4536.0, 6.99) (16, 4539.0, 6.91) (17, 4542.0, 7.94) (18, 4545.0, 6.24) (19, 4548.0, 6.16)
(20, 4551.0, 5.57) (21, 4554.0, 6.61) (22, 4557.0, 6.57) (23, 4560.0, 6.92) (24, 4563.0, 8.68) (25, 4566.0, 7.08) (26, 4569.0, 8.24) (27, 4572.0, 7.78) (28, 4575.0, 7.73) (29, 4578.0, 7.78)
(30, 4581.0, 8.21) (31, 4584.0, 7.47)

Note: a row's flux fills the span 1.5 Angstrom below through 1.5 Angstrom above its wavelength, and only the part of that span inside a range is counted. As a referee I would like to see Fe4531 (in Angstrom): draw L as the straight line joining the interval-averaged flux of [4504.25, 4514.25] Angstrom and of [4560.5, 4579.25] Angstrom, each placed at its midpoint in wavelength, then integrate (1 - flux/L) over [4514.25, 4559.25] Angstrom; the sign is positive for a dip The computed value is 3.9 Angstrom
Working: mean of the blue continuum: 7.26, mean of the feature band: 6.86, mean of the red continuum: 7.83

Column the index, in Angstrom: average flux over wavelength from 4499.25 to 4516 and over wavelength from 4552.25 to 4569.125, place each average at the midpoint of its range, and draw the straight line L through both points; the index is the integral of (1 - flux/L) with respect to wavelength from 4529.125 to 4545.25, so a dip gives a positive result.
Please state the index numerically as 0.5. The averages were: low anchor 7.36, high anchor 7.25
